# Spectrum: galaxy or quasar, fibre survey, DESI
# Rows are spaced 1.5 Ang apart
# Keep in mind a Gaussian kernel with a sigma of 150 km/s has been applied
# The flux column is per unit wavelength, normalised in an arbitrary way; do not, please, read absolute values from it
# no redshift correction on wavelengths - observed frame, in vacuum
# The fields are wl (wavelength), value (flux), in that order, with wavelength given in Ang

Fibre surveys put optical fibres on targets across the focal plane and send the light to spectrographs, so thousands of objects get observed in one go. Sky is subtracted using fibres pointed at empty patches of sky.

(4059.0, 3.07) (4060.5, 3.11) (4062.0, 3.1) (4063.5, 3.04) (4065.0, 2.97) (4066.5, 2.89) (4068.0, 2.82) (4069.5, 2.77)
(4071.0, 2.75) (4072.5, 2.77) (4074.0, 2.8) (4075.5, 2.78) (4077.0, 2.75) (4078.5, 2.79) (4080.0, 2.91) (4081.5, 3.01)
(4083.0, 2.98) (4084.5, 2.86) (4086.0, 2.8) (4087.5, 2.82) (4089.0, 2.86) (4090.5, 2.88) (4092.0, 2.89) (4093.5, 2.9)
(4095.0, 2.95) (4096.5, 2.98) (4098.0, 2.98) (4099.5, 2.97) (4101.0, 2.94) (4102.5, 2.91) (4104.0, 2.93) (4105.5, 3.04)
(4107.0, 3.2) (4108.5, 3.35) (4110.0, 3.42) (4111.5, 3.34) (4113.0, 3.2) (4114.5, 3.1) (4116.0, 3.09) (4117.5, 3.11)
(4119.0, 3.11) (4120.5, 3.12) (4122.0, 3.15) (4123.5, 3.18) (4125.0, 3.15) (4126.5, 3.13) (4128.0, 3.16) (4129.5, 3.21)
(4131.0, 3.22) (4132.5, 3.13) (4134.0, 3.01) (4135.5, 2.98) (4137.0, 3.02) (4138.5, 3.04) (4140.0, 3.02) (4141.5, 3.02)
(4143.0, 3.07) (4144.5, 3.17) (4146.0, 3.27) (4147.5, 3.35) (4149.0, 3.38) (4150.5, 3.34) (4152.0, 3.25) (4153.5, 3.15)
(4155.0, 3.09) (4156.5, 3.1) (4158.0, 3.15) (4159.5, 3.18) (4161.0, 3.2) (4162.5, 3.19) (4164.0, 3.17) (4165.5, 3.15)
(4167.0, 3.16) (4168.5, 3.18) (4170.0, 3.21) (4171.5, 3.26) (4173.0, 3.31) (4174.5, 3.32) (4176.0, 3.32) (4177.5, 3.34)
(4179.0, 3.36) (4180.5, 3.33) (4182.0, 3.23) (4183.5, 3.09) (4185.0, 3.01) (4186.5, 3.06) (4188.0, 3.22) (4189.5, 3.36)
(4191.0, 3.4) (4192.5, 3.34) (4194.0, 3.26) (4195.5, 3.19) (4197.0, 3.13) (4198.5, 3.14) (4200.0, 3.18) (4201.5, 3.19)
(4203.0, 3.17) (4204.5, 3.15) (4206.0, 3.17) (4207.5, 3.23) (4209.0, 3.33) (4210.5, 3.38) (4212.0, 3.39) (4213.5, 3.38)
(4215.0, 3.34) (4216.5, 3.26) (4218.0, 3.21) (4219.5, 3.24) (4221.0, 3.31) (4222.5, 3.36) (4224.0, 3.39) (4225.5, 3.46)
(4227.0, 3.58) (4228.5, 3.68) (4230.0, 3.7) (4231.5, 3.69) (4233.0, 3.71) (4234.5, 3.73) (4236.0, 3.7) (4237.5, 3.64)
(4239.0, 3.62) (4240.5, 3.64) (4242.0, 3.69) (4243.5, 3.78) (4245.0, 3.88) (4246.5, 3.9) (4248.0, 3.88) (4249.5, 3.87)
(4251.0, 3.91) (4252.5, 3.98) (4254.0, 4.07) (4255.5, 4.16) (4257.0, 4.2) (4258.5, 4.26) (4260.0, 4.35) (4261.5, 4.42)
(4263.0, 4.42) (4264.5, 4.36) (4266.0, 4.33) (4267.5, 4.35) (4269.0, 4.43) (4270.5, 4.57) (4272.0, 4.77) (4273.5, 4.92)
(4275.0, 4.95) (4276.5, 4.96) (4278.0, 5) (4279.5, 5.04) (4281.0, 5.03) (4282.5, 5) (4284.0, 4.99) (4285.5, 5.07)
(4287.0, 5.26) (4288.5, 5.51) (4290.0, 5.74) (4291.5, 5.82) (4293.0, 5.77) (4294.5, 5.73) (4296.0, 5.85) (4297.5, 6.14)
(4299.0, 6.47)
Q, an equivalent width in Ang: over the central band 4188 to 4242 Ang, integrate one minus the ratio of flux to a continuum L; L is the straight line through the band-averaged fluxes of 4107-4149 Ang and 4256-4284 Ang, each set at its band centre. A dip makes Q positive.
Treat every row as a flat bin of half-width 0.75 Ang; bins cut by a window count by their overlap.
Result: 8.9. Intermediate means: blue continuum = 3.16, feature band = 3.39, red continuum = 4.64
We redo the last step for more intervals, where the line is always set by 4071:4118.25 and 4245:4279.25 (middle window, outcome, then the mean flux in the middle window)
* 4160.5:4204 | 5.60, 3.22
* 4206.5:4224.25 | 2.96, 3.31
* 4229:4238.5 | 1.01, 3.69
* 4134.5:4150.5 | 1.11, 3.14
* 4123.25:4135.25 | 0.44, 3.14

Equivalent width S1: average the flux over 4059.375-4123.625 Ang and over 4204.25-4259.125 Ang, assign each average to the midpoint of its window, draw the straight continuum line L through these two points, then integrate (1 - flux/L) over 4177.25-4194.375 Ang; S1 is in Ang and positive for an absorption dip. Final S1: 0.8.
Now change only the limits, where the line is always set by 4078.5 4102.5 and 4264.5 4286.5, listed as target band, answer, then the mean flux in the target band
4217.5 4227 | 2.0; 3.35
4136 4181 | 5.0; 3.2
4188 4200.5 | 2.3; 3.25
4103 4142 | 1.2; 3.13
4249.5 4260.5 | 1.2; 4.11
